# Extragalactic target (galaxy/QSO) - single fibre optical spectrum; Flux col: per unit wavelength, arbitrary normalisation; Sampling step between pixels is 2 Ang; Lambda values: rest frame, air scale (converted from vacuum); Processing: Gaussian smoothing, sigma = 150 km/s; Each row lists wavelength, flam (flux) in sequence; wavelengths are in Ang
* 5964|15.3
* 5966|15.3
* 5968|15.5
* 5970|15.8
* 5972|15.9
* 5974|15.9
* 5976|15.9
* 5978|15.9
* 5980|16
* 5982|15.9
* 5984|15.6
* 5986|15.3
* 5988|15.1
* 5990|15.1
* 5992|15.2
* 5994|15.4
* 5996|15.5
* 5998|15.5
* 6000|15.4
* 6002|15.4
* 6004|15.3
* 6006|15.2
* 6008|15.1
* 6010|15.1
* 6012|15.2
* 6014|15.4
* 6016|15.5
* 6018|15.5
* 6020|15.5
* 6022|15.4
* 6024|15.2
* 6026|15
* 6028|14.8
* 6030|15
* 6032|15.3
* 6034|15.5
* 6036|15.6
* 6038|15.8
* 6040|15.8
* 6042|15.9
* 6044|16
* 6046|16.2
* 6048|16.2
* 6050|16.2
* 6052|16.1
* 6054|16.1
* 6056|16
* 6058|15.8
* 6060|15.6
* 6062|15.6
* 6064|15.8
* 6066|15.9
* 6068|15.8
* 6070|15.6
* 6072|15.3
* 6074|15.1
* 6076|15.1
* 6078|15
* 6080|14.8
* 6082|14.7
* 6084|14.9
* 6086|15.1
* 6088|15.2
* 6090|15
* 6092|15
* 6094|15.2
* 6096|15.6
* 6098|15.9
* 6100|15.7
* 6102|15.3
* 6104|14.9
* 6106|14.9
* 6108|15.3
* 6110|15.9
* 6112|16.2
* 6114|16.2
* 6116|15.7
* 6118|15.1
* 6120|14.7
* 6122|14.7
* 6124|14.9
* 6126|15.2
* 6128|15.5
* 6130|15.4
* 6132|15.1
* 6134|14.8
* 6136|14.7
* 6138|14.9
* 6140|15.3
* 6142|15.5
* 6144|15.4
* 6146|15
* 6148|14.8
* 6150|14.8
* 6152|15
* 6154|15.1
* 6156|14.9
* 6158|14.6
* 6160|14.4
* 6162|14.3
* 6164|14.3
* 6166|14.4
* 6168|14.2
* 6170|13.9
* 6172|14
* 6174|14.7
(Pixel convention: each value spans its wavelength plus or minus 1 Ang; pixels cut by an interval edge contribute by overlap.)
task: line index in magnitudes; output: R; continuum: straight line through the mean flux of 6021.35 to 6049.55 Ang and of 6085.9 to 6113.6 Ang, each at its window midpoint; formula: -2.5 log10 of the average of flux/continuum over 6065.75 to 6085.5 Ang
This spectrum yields 0.02 mag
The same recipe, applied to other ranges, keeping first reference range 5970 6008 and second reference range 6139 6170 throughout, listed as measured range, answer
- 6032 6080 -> -0.034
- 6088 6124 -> -0.026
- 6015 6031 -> 0.009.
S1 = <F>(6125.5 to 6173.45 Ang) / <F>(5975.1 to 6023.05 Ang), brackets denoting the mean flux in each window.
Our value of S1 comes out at 1.0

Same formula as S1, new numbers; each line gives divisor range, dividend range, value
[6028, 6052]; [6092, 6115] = 0.99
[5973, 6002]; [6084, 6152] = 0.98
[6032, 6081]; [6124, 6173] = 0.94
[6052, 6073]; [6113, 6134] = 0.97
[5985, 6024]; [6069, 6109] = 0.99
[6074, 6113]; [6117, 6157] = 0.99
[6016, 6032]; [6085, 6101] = 1.01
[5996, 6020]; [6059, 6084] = 1.00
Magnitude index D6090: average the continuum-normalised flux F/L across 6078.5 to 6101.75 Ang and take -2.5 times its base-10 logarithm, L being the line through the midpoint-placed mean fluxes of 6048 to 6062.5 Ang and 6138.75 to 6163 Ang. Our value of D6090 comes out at 0.03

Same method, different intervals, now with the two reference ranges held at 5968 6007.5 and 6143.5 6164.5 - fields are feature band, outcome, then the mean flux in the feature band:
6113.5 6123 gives -0.02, 15.2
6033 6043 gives -0.03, 15.7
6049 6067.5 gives -0.05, 15.9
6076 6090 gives 0.01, 15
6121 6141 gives -0.01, 15.1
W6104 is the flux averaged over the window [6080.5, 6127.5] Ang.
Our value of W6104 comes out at 15.3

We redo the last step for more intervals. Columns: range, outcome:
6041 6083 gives 15.7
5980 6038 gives 15.3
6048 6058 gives 16.1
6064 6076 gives 15.5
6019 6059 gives 15.7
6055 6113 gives 15.4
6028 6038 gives 15.3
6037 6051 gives 16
